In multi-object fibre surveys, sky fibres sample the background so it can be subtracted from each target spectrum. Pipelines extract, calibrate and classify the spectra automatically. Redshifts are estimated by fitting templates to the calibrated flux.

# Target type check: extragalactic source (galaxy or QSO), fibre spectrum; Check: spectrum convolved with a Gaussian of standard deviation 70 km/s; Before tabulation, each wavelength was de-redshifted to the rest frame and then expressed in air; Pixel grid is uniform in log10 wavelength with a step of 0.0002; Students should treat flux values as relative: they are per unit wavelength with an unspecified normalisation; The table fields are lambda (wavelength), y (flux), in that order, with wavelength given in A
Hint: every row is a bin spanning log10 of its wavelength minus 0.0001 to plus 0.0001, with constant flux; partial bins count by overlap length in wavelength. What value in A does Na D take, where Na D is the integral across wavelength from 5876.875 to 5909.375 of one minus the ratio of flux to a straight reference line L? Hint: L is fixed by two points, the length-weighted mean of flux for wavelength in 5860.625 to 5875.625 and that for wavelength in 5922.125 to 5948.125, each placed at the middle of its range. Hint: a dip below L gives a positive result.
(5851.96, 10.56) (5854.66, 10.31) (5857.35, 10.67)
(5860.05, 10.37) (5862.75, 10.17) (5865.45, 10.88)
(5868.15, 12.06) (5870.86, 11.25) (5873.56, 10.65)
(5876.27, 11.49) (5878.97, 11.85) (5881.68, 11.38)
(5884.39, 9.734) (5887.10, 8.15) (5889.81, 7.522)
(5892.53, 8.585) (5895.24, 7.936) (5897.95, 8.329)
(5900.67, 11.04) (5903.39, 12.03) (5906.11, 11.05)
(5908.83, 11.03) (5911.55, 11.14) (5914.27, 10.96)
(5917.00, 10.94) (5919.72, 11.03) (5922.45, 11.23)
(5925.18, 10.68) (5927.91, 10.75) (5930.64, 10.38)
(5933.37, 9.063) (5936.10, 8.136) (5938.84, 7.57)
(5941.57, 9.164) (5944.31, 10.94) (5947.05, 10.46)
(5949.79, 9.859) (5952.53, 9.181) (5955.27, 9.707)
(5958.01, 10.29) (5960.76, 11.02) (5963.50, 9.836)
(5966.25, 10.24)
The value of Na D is 2.0 A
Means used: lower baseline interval 11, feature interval 9.9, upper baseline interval 9.77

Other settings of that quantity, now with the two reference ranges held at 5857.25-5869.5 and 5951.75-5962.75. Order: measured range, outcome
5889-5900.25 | 2.36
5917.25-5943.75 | 1.15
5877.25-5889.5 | 0.70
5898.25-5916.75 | -0.95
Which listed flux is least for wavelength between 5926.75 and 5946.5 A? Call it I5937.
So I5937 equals 7.57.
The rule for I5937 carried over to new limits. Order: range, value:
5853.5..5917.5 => 7.522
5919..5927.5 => 10.68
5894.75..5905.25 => 7.936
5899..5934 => 9.063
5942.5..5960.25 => 9.181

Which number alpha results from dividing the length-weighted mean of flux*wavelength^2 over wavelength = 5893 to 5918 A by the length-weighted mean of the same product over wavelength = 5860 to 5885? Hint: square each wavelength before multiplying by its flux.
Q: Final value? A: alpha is 0.95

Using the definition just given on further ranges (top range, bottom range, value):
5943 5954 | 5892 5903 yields 1.11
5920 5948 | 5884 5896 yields 1.21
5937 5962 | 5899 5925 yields 0.89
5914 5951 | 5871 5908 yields 1.02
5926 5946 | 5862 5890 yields 0.91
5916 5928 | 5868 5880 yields 0.98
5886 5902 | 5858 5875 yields 0.80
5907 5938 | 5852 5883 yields 0.97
